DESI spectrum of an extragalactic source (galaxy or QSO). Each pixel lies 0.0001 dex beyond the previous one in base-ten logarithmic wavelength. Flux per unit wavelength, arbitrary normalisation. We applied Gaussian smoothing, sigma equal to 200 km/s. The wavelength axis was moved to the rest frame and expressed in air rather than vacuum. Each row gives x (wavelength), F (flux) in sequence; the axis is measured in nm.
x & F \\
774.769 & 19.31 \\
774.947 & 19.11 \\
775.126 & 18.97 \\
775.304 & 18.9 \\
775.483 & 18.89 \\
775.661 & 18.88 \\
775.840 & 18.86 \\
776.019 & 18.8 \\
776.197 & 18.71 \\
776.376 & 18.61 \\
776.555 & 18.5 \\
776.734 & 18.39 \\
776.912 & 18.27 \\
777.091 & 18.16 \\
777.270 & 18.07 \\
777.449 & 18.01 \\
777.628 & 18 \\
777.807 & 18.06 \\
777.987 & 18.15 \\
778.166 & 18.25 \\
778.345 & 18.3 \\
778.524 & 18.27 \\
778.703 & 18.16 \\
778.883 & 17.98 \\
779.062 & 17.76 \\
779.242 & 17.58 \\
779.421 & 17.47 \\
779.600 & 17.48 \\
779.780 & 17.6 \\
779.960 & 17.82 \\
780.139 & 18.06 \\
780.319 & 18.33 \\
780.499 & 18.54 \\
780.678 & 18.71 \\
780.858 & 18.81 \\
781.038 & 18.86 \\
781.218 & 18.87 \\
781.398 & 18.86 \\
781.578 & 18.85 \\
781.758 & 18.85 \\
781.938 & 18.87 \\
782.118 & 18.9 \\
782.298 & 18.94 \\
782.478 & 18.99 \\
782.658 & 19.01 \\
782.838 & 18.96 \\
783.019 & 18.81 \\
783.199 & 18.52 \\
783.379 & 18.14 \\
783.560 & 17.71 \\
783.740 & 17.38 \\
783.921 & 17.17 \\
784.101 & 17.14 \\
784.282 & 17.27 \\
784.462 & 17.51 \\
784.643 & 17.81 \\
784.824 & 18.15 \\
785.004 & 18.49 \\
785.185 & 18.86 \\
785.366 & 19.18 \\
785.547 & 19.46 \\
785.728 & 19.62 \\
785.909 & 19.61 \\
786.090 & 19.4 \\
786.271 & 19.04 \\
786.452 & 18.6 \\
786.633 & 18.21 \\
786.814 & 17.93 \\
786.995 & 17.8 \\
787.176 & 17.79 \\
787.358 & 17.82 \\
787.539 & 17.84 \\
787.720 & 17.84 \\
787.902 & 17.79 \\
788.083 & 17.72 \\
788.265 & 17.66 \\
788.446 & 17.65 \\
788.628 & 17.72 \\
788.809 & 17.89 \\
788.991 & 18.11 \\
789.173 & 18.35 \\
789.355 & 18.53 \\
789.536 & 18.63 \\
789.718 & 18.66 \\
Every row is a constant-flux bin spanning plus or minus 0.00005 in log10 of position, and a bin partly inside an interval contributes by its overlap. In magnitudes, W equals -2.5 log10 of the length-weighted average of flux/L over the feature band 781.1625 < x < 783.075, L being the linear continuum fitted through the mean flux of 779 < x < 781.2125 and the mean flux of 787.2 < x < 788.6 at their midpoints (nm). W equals -0.05 mag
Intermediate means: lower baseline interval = 18.1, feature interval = 18.9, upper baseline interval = 17.8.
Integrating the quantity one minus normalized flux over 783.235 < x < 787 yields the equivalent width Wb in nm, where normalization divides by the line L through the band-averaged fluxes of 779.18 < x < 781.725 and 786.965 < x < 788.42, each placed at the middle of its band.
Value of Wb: -0.08 nm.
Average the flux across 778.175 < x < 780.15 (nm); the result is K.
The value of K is 17.9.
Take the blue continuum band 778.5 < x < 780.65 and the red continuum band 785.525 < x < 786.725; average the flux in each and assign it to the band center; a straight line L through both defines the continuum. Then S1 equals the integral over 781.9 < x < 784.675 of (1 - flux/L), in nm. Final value 0.06 nm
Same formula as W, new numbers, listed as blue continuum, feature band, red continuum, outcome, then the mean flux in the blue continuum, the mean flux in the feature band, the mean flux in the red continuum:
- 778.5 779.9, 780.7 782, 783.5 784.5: -0.08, 17.8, 18.8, 17.4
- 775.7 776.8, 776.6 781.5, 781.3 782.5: 0.03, 18.7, 18.2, 18.9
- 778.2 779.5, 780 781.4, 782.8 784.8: -0.04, 18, 18.6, 17.8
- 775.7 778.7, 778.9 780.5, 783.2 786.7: 0.03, 18.3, 17.8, 18.4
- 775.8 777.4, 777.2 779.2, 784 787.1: 0.02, 18.5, 18.1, 18.5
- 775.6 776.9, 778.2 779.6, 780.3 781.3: 0.05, 18.7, 17.9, 18.7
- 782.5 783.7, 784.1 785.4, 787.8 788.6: 0.01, 18.5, 18.1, 17.7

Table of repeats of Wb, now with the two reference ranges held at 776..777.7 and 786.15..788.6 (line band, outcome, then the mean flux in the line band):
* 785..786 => -0.07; 19.3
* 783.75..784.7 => 0.04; 17.4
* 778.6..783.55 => -0.06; 18.4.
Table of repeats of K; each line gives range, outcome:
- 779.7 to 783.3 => 18.7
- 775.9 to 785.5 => 18.3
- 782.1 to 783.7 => 18.6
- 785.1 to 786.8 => 19.1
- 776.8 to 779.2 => 18.1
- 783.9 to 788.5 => 18.2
